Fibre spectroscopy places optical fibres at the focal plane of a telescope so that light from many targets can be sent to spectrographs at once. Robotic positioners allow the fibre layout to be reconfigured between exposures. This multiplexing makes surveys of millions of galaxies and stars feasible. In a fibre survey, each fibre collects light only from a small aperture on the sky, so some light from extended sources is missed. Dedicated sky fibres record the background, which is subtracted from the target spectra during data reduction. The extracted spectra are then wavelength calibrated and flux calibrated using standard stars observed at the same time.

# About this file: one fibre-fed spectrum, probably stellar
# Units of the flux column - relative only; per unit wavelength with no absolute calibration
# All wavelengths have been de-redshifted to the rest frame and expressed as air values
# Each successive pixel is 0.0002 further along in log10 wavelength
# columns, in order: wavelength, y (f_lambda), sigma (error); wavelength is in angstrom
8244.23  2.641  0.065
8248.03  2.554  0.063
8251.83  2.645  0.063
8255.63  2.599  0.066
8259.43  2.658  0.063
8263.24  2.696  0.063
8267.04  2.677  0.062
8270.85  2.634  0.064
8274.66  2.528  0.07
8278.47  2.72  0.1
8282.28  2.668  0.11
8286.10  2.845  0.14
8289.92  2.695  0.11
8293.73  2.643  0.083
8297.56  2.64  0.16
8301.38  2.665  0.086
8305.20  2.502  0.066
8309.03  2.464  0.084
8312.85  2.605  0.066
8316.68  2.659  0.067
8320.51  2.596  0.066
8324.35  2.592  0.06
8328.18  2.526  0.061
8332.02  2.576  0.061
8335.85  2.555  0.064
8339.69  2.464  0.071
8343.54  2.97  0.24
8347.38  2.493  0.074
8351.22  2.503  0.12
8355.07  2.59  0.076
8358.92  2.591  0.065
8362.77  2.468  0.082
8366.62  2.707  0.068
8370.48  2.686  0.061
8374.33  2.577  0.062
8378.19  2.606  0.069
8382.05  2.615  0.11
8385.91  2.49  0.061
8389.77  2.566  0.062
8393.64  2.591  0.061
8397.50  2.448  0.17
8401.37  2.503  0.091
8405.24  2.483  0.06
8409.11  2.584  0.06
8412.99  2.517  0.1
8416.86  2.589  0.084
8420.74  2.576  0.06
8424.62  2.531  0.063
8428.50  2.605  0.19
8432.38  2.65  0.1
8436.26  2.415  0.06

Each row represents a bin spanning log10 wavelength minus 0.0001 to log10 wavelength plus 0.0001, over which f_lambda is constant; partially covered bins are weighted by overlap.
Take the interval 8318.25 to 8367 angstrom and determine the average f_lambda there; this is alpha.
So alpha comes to 2.58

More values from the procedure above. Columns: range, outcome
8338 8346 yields 2.71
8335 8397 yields 2.59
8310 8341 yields 2.57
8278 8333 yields 2.62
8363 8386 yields 2.61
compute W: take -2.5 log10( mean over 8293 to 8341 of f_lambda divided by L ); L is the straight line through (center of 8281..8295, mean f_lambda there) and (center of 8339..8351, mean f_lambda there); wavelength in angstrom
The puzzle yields 0.04 mag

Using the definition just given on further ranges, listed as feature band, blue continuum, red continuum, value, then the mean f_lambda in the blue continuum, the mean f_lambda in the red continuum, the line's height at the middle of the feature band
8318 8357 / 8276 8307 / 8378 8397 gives 0.01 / 2.67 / 2.56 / 2.62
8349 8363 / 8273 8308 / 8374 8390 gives 0.02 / 2.65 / 2.57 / 2.59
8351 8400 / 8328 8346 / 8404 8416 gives 0.00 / 2.62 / 2.54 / 2.58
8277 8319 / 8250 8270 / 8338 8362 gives -0.01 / 2.65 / 2.6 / 2.63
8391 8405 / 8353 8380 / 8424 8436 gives 0.03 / 2.6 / 2.58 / 2.59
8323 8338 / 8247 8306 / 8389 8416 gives 0.02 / 2.65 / 2.53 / 2.6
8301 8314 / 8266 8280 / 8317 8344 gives 0.03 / 2.64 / 2.59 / 2.61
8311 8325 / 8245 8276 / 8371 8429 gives -0.01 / 2.63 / 2.55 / 2.6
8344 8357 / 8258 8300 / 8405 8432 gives 0.02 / 2.67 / 2.56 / 2.62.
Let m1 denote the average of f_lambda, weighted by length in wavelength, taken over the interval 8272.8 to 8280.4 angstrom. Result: 2.63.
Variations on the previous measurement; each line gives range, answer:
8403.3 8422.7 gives 2.55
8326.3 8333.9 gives 2.55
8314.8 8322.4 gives 2.63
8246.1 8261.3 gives 2.61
